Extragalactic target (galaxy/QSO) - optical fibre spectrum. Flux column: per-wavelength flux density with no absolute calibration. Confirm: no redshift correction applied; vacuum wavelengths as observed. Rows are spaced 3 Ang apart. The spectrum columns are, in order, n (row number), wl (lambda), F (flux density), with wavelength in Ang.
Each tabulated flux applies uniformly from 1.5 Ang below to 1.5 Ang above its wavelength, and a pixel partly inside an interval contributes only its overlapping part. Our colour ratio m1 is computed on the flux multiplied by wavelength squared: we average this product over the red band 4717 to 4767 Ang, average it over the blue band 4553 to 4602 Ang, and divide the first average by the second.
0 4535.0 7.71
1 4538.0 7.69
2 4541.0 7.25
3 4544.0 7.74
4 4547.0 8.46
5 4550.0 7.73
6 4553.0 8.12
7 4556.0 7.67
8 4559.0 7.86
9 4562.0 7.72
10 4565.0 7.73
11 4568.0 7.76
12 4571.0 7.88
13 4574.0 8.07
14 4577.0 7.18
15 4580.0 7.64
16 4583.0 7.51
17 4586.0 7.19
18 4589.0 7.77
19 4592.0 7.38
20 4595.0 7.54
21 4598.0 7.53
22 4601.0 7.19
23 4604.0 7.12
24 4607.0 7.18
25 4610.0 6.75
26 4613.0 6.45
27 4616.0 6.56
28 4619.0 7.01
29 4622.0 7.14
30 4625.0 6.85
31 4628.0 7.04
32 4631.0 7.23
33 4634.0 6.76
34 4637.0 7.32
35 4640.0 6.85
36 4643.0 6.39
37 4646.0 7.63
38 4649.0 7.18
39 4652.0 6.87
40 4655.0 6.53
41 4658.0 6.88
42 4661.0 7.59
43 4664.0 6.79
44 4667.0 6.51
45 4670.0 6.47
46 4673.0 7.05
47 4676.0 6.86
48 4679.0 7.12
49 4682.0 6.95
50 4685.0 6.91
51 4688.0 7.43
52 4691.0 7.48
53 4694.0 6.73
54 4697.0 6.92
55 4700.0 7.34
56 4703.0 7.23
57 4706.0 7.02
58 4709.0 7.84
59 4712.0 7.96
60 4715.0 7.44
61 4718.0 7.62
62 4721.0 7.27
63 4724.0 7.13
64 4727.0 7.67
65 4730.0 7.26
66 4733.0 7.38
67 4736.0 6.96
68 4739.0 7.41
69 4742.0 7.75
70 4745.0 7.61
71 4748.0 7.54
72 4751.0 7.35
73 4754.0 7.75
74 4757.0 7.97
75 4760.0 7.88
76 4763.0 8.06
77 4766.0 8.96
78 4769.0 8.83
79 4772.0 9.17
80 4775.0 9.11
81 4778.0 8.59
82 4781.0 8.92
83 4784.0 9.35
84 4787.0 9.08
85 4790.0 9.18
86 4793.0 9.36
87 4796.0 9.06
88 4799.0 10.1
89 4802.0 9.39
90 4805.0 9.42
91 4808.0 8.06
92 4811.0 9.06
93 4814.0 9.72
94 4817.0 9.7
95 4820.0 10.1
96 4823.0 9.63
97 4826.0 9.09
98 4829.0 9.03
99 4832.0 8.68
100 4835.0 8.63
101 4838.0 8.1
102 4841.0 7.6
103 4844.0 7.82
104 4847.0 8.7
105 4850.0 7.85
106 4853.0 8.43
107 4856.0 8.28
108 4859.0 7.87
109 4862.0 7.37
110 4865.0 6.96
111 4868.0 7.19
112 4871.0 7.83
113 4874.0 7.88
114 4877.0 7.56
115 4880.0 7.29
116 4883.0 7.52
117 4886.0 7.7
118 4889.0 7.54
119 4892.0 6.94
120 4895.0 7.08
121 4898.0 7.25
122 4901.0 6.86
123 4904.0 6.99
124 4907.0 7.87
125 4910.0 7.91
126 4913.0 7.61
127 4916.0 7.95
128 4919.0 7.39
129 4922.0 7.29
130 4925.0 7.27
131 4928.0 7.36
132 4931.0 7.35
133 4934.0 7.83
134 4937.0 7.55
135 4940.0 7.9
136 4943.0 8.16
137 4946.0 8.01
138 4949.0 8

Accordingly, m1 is 1.07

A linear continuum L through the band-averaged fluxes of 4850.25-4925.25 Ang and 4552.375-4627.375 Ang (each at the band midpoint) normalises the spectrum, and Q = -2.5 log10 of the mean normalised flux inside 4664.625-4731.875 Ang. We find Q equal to 0.04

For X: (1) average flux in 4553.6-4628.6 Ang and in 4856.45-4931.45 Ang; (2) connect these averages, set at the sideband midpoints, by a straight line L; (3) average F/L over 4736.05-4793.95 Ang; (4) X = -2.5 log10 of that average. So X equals -0.13 mag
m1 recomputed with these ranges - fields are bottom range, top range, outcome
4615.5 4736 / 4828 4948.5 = 1.18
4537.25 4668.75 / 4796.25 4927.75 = 1.24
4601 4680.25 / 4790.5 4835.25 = 1.44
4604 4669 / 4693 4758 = 1.11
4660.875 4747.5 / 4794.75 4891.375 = 1.23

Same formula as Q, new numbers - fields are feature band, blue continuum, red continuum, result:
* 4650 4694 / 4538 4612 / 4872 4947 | 0.091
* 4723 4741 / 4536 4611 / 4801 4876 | 0.114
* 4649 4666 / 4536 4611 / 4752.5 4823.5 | 0.174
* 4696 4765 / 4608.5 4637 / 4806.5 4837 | 0.084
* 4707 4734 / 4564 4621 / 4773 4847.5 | 0.113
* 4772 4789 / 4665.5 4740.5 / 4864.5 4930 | -0.232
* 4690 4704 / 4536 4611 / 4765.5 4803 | 0.193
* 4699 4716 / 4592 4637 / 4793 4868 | 0.039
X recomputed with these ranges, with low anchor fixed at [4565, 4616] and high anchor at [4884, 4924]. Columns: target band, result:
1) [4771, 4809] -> -0.23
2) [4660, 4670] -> 0.08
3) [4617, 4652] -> 0.05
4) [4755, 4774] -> -0.15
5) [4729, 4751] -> 0.00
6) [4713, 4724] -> -0.01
